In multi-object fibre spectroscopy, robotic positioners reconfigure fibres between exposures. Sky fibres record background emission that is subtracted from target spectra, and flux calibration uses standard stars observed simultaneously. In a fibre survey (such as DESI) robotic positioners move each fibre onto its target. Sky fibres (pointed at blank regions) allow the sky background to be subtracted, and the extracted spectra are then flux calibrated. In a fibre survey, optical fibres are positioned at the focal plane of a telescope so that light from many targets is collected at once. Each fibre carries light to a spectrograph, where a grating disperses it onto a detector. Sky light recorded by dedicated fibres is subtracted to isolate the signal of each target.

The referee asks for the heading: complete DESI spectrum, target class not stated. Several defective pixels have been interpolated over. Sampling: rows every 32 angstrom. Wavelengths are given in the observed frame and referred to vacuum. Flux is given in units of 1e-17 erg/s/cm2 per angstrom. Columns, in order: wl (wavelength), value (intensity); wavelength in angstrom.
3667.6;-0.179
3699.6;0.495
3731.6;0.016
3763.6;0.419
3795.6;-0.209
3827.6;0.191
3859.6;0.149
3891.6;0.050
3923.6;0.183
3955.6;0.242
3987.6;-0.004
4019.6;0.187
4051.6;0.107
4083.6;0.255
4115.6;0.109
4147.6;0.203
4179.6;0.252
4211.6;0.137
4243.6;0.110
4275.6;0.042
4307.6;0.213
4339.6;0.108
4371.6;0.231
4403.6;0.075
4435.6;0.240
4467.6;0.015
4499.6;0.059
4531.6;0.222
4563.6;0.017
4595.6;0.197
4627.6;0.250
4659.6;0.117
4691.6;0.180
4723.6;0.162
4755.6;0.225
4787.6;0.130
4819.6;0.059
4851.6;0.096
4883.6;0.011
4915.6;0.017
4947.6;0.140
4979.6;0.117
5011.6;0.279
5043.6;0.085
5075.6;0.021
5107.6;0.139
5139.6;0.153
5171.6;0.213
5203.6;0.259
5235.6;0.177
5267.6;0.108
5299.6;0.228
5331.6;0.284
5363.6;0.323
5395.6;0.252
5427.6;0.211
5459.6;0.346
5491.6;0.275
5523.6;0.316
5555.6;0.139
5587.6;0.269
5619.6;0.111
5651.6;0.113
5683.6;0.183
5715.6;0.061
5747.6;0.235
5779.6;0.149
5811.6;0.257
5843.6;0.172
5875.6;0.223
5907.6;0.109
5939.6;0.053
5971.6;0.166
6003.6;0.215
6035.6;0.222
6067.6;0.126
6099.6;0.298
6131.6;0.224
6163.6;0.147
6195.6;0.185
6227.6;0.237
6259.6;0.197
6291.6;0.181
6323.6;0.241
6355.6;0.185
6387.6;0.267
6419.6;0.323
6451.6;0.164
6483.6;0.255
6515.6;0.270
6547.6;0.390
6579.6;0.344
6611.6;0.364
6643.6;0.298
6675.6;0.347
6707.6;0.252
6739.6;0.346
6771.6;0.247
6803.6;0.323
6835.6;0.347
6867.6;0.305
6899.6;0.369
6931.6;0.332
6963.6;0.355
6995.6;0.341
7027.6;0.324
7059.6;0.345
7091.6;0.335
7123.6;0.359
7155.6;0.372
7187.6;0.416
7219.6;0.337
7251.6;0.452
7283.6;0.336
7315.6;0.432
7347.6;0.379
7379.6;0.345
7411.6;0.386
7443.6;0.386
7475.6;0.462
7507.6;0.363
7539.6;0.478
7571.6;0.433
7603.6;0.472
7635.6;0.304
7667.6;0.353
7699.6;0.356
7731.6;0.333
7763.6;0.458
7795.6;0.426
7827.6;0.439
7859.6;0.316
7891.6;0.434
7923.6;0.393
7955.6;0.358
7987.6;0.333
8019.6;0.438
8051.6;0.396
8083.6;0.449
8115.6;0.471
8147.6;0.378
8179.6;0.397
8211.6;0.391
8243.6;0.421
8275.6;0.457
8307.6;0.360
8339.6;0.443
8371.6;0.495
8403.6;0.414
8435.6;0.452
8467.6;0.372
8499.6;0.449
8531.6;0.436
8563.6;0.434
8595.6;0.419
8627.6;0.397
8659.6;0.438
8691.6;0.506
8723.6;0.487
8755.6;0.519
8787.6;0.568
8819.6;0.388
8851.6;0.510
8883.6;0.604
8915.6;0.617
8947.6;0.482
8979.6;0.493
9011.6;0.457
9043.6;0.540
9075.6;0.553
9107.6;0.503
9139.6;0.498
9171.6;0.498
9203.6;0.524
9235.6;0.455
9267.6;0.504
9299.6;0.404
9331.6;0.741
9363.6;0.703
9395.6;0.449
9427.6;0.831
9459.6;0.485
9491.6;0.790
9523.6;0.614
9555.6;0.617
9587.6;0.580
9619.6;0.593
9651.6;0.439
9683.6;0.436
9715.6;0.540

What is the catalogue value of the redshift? 0.64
